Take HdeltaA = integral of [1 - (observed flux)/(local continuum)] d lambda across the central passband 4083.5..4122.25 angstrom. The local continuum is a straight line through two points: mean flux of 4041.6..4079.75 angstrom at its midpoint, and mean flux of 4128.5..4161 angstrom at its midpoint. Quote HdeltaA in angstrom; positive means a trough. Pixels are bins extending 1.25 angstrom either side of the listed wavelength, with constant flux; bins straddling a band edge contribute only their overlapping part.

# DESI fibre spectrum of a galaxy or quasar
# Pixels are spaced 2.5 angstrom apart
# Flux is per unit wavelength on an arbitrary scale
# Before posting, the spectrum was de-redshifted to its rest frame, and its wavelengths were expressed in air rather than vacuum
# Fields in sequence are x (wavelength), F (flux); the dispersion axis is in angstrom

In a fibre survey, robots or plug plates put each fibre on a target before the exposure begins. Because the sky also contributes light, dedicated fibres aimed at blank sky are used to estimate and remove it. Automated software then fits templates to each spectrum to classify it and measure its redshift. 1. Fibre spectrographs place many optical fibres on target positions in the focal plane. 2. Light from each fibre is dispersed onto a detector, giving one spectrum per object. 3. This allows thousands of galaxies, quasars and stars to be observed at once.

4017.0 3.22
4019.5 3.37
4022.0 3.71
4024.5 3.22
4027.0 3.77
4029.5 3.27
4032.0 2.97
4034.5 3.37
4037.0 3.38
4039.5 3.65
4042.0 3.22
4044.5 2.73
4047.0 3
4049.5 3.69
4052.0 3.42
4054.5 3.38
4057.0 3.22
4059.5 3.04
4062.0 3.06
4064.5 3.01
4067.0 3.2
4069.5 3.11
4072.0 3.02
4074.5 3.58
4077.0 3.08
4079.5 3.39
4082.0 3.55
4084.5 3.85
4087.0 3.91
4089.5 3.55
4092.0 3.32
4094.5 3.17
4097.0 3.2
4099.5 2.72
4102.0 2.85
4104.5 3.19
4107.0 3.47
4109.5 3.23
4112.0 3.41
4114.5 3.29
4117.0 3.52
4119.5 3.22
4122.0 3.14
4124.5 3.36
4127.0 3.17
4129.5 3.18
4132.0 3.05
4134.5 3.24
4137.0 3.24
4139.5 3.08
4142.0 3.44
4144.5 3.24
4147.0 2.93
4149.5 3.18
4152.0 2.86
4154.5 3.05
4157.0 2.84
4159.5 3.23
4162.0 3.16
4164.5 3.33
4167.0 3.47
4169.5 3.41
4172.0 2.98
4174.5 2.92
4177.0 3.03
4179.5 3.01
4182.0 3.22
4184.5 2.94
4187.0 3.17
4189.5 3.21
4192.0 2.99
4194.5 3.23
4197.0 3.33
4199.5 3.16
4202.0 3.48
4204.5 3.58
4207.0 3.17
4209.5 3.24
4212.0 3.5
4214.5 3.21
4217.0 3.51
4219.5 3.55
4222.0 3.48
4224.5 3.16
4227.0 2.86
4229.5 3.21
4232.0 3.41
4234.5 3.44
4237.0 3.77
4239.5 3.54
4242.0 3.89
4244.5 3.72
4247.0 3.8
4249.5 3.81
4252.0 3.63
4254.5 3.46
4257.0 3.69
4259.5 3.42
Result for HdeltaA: -1.97 angstrom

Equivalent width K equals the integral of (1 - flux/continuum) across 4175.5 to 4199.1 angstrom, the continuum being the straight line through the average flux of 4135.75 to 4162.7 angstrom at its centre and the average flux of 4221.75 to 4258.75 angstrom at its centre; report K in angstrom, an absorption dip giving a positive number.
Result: 1.2 angstrom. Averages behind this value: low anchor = 3.11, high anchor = 3.52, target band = 3.12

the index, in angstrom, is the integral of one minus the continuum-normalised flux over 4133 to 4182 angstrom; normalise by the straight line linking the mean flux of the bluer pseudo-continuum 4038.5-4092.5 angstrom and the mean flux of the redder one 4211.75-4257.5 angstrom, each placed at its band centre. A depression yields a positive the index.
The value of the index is 4.0 angstrom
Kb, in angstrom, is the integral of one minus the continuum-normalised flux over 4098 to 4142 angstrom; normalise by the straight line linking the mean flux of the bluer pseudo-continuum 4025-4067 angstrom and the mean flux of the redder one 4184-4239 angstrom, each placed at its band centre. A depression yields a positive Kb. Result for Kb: 1.0 angstrom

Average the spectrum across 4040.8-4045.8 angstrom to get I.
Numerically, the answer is 2.97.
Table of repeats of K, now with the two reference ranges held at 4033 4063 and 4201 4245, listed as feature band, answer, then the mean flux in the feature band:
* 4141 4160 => 1.5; 3.09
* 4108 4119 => -0.1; 3.36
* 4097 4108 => 0.8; 3.06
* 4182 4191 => 0.7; 3.12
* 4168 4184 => 1.4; 3.09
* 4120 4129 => 0.3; 3.22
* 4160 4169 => 0.1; 3.32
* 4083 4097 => -1.0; 3.53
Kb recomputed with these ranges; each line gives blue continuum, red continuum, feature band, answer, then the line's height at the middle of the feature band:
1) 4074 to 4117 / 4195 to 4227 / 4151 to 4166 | 1.1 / 3.34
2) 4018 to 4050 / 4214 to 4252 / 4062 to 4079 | 1.0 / 3.36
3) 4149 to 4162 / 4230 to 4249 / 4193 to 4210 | 0.3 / 3.37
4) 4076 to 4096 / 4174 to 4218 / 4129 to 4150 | 1.1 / 3.35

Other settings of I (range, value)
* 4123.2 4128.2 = 3.26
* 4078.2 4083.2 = 3.47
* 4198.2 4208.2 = 3.35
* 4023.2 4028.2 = 3.49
